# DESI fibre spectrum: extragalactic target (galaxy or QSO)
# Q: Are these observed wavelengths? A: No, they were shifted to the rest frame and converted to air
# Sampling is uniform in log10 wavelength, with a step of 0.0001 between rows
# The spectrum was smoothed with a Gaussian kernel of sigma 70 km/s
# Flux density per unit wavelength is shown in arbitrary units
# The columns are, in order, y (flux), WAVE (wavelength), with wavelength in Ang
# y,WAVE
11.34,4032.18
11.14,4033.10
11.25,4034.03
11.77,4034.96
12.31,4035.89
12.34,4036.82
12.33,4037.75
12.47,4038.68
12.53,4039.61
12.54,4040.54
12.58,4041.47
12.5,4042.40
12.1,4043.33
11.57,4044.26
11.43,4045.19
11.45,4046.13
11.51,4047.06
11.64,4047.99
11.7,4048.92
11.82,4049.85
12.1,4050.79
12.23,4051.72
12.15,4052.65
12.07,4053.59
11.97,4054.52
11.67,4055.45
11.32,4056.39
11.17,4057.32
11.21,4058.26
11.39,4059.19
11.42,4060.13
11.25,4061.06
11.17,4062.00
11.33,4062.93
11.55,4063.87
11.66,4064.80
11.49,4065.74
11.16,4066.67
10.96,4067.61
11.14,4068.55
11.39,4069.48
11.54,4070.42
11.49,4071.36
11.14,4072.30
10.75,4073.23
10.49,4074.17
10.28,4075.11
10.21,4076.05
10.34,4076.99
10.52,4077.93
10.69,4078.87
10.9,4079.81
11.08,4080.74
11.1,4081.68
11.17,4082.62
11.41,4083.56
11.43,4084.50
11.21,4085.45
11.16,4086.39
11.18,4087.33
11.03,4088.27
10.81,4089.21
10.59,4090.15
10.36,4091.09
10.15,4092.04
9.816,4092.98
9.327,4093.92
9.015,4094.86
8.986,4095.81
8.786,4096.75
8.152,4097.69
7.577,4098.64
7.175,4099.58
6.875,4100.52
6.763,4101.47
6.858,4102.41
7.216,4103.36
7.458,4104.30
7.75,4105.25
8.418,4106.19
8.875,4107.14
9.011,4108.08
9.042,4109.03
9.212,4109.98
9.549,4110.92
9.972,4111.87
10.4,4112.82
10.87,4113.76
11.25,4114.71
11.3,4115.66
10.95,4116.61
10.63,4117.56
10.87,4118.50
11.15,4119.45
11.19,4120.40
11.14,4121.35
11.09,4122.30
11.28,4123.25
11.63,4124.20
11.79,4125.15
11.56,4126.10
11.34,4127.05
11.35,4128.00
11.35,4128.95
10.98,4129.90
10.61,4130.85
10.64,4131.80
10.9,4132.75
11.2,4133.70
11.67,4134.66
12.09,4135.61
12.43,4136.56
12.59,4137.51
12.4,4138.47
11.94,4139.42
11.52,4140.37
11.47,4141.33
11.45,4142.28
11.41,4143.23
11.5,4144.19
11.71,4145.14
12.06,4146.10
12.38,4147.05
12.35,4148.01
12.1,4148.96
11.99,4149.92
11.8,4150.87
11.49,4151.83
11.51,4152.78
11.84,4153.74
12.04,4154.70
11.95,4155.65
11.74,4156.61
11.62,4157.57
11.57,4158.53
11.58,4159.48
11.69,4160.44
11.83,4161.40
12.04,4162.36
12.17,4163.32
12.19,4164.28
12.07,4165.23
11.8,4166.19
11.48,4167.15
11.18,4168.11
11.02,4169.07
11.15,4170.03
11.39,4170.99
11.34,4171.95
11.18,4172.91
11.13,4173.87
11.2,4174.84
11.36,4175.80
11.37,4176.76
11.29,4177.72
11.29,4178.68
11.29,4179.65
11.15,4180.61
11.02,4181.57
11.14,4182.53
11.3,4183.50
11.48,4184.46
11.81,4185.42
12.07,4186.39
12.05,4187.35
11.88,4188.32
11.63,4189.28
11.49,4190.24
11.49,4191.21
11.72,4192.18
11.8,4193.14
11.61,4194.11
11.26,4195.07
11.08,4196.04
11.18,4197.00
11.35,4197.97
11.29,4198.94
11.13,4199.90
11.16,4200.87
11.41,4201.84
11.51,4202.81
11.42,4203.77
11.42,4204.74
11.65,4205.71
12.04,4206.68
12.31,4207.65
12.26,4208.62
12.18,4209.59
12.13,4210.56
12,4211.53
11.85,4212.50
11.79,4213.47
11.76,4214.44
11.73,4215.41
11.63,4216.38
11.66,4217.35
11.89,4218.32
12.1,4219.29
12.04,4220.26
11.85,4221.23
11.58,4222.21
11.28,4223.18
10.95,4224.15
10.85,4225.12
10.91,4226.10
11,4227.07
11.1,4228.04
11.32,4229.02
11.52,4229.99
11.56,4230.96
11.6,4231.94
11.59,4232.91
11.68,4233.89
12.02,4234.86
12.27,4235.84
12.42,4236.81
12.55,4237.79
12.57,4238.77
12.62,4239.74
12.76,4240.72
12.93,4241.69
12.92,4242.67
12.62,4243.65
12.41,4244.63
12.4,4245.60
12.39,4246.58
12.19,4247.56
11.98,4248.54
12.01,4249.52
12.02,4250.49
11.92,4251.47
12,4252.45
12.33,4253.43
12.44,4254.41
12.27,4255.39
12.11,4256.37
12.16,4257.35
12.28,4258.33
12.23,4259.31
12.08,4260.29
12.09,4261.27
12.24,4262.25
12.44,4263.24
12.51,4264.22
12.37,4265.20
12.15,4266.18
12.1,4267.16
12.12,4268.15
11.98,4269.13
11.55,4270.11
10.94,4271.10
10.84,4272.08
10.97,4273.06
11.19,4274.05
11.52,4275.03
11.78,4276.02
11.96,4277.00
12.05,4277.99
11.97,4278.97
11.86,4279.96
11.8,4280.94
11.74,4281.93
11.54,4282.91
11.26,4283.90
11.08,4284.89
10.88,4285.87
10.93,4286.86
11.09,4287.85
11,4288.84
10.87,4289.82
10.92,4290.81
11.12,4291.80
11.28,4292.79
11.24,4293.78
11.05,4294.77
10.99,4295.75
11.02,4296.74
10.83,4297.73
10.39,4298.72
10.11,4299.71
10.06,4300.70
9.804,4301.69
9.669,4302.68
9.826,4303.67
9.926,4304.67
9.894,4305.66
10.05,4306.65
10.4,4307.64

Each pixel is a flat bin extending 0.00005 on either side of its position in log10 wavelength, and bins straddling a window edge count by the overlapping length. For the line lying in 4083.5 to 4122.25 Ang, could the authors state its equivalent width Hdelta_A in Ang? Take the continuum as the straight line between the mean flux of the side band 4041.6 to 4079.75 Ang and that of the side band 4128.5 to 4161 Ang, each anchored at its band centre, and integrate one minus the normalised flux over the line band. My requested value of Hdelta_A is 6.4 Ang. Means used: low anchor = 11.4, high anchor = 11.7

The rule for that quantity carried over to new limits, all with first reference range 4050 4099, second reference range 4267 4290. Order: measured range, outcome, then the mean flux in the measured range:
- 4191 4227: -1.1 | 11.6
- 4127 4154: -1.5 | 11.7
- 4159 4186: -0.8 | 11.5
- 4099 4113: 3.5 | 8.26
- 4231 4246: -1.3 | 12.3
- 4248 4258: -0.7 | 12.1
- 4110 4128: 0.1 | 11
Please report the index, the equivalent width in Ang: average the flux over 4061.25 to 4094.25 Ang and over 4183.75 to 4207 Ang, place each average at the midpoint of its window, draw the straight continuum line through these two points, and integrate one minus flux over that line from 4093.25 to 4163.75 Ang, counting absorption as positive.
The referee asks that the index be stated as 3.3 Ang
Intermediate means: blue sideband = 10.9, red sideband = 11.5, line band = 10.7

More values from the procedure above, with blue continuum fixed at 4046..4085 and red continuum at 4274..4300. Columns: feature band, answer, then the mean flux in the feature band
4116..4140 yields -0.23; 11.4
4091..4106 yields 4.08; 8.22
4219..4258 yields -2.50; 12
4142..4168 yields -1.26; 11.8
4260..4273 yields -0.77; 11.9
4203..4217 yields -0.74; 11.9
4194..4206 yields -0.07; 11.3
